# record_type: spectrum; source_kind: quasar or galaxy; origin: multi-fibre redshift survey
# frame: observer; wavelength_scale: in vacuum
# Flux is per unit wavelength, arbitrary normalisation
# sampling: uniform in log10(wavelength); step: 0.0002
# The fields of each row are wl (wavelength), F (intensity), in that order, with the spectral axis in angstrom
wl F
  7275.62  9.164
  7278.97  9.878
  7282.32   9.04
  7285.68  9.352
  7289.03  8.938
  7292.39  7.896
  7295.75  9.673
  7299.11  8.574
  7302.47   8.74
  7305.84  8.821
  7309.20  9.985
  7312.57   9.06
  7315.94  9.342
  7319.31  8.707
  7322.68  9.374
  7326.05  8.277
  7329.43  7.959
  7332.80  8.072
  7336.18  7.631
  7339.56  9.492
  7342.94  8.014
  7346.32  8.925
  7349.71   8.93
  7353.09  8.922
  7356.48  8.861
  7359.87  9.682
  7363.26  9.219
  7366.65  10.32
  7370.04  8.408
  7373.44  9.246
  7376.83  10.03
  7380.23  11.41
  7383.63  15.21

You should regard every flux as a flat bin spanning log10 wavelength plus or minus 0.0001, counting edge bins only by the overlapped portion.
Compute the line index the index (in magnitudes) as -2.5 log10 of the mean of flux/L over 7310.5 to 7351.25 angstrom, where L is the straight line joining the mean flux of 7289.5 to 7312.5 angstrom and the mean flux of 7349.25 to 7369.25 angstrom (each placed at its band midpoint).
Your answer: 0.06 mag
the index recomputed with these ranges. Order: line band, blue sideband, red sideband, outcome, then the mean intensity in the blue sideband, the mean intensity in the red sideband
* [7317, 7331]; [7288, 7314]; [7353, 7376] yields 0.06 mag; 8.96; 9.29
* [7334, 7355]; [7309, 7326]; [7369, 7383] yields 0.12 mag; 9.13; 10.3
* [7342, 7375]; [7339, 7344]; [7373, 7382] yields 0.05 mag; 8.68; 10.4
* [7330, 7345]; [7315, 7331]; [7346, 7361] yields 0.07 mag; 8.71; 9.05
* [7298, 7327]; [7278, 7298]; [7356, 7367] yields 0.03 mag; 9.09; 9.5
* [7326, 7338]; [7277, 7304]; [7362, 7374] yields 0.15 mag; 9.02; 9.31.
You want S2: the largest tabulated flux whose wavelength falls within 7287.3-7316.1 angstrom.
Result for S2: 9.985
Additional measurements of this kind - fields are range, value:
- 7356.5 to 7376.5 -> 10.32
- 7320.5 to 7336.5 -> 9.374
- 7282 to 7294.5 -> 9.352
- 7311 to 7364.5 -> 9.682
